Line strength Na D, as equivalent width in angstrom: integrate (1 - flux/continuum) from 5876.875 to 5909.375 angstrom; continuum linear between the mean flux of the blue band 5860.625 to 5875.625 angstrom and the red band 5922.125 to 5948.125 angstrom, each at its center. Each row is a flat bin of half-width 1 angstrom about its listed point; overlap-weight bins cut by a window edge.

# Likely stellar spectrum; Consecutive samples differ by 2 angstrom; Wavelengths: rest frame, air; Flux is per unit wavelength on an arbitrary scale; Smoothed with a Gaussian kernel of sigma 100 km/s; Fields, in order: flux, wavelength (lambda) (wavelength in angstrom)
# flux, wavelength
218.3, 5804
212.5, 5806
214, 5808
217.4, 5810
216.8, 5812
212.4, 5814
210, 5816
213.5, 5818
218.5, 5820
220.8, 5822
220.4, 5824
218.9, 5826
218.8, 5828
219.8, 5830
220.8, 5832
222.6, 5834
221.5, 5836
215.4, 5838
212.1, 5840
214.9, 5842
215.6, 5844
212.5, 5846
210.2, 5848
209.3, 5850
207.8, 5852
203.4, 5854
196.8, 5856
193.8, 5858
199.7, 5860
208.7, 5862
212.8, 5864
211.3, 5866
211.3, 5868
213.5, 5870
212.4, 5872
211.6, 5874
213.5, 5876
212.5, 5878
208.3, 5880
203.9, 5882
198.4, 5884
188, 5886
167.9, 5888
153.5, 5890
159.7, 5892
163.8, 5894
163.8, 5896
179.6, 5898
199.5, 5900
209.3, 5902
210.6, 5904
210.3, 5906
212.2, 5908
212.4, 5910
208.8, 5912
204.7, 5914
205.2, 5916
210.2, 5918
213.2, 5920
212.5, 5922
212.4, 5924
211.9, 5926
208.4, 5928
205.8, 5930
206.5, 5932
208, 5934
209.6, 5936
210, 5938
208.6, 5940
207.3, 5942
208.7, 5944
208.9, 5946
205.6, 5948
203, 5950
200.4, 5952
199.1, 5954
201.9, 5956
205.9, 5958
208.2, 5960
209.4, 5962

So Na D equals 3.09 angstrom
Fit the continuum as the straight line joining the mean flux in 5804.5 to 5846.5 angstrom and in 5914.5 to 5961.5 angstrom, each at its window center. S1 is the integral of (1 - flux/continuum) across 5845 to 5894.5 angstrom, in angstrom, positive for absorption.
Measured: 3.1 angstrom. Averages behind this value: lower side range 217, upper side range 207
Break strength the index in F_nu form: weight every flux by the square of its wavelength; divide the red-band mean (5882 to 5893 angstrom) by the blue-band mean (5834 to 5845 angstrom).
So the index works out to 0.8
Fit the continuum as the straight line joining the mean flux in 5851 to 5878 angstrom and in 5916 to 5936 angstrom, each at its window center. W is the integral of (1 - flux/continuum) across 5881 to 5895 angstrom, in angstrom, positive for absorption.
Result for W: 2.1 angstrom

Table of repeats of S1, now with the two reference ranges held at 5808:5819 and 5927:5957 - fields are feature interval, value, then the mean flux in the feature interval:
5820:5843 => -0.6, 219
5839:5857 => 0.2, 209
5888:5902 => 2.4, 173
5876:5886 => 0.2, 205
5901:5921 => -0.2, 210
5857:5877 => 0.2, 209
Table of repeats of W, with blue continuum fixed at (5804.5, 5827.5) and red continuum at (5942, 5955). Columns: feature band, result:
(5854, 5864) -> 0.5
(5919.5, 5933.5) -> -0.2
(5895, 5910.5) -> 0.7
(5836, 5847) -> 0.0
